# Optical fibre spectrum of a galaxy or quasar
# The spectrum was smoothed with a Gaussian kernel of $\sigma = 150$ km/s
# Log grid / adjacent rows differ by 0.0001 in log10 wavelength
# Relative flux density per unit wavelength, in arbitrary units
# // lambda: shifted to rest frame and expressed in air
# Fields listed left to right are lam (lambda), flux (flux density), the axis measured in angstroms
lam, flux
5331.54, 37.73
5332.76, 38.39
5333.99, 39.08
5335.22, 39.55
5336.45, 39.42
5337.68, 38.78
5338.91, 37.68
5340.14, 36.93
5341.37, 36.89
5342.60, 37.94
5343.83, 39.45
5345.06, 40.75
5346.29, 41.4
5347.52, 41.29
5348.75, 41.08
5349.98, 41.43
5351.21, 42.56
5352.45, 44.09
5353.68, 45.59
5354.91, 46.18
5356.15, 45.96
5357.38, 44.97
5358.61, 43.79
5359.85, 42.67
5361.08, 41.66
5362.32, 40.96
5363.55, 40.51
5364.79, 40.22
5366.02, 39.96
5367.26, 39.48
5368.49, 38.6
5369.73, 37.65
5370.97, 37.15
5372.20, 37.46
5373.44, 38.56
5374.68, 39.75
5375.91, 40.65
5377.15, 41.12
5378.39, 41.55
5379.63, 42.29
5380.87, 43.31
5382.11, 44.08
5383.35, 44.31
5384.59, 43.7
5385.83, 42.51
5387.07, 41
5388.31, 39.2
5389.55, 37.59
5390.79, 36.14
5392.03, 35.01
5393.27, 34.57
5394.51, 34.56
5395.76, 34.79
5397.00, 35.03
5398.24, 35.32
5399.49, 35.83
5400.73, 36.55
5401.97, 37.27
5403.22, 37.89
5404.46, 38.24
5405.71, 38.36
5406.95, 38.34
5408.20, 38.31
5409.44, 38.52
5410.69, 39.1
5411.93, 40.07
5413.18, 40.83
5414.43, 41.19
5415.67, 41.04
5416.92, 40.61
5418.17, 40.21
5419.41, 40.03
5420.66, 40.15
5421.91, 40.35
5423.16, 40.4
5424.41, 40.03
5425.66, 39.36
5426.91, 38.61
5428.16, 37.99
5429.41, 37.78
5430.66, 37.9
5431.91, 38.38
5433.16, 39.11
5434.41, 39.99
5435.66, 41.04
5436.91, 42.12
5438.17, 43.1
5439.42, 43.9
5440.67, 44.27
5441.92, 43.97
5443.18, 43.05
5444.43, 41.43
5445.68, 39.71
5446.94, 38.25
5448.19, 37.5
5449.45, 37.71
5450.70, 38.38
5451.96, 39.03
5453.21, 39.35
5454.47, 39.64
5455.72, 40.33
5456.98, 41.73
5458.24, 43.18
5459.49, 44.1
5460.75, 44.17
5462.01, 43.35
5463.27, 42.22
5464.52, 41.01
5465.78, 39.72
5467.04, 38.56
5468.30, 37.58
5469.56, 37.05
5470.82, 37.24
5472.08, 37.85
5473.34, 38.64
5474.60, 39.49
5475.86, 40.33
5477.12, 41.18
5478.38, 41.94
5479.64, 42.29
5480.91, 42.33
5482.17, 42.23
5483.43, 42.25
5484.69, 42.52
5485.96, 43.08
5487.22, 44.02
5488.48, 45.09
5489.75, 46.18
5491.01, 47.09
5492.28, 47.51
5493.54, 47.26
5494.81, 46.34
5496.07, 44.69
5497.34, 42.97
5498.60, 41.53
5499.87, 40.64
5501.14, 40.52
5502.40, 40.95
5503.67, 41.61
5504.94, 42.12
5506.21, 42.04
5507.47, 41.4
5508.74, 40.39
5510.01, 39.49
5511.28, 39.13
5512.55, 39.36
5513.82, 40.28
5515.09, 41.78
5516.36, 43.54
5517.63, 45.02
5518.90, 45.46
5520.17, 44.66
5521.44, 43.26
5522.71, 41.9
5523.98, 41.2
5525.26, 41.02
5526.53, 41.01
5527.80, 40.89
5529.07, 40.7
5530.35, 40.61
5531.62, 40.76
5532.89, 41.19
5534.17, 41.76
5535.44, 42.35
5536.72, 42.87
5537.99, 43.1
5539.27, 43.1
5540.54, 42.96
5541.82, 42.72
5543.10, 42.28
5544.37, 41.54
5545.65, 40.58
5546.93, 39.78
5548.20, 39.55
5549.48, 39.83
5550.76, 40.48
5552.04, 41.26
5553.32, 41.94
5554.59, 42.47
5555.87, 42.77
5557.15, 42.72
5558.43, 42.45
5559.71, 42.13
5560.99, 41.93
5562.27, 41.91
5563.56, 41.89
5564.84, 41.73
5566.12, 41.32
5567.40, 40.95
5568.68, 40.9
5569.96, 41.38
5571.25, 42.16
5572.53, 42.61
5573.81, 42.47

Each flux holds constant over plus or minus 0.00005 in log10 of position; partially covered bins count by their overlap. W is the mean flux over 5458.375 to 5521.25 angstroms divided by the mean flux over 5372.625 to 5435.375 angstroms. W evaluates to 1.1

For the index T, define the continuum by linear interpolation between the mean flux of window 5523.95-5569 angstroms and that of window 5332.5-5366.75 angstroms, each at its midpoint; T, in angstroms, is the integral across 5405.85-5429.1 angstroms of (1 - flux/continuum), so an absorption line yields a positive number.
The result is 0.9 angstroms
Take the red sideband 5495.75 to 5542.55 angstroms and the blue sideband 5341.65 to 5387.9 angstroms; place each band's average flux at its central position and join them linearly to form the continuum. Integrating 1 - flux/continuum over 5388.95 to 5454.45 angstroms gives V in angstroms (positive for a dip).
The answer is 4.1 angstroms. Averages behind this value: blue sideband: 41.5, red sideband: 41.8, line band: 39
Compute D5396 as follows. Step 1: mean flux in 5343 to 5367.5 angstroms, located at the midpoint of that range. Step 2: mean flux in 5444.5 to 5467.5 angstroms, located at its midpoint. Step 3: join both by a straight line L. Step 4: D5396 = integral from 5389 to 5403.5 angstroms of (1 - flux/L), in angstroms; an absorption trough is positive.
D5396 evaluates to 2.0 angstroms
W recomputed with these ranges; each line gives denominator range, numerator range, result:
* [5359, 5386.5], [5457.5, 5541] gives 1.03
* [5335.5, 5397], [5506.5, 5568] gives 1.04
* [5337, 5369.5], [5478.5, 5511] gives 1.05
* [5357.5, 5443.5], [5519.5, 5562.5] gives 1.05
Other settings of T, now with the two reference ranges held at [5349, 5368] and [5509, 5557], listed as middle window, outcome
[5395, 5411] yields 2.0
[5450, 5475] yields 1.2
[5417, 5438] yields 1.3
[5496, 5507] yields 0.0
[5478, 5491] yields -0.5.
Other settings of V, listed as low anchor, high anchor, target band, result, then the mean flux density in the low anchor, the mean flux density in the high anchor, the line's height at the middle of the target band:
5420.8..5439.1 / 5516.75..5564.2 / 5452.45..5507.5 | -1.6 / 39.8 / 42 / 40.8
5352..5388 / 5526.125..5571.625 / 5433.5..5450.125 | 0.2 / 41.7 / 41.6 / 41.7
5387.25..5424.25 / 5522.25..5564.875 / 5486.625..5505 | -1.6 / 38.2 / 41.6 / 40.4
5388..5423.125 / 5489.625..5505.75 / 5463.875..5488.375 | 1.0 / 38.1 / 43.7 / 42.4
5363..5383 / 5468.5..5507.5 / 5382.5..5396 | 0.6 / 40.2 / 42.2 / 40.5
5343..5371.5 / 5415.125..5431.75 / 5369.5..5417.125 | 1.8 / 41.6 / 39.5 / 40.5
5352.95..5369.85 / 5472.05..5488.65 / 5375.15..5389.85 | 0.1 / 42.2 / 41.7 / 42.1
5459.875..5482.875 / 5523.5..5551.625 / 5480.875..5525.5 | -2.1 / 40.4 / 41.4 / 40.9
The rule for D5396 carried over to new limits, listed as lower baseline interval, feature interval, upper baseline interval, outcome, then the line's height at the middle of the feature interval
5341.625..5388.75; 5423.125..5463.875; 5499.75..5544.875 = 0.94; 41.6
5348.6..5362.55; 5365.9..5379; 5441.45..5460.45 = 1.15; 43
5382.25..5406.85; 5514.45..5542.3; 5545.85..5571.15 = -1.07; 40.8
